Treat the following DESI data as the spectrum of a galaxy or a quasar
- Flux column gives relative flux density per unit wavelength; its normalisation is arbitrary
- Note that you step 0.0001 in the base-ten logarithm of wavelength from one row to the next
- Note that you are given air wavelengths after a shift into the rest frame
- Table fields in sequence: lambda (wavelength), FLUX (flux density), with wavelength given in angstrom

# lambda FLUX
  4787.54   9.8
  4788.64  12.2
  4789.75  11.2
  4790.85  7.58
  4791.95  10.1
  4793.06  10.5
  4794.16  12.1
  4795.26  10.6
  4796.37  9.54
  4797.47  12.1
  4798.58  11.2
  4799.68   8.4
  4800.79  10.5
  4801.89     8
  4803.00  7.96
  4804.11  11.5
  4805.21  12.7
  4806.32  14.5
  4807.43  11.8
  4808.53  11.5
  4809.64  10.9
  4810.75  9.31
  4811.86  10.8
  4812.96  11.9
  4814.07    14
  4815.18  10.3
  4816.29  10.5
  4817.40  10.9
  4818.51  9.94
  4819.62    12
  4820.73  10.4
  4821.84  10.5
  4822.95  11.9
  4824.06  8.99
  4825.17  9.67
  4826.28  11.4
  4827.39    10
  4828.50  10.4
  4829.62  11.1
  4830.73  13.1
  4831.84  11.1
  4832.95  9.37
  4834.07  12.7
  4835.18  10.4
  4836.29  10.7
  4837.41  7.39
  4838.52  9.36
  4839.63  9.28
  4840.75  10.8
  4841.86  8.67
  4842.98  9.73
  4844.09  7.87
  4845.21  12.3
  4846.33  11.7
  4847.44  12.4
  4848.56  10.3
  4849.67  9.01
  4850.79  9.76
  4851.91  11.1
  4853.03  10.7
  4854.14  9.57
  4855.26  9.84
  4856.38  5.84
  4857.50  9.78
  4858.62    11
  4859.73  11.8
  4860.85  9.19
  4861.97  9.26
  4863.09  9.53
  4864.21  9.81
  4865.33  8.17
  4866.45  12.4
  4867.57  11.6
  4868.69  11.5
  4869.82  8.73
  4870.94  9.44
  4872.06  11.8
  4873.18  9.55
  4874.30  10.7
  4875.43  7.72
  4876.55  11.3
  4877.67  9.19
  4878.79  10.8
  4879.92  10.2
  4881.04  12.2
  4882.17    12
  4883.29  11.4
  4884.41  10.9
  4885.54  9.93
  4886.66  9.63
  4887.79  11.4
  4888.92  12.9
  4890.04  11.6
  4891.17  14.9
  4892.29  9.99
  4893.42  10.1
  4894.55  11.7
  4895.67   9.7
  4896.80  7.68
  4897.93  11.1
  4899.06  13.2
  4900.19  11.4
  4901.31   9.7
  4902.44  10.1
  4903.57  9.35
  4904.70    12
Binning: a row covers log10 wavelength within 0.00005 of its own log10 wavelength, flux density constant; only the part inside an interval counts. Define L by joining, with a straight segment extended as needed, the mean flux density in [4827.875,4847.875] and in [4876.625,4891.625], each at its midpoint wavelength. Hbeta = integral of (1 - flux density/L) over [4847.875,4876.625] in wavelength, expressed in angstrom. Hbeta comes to 2.4 angstrom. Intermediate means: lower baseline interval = 10.5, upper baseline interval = 11.3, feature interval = 9.96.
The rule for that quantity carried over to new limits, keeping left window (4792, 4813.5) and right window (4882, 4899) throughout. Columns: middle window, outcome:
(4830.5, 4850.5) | 1.14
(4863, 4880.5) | 1.30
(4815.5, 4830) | 0.38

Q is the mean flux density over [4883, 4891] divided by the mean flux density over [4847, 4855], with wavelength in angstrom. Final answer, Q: 1.09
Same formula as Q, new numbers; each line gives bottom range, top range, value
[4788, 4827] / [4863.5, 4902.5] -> 0.99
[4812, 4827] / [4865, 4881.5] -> 0.95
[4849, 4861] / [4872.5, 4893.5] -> 1.11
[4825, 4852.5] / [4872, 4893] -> 1.05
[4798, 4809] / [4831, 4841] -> 0.94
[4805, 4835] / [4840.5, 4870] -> 0.91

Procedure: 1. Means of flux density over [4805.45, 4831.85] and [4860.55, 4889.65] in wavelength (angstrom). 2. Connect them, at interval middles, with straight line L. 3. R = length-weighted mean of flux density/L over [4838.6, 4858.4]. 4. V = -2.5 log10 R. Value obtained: 0.090 mag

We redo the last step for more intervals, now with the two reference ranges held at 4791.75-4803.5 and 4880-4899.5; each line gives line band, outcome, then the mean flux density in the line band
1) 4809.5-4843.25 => -0.01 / 10.6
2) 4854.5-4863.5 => 0.14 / 9.53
